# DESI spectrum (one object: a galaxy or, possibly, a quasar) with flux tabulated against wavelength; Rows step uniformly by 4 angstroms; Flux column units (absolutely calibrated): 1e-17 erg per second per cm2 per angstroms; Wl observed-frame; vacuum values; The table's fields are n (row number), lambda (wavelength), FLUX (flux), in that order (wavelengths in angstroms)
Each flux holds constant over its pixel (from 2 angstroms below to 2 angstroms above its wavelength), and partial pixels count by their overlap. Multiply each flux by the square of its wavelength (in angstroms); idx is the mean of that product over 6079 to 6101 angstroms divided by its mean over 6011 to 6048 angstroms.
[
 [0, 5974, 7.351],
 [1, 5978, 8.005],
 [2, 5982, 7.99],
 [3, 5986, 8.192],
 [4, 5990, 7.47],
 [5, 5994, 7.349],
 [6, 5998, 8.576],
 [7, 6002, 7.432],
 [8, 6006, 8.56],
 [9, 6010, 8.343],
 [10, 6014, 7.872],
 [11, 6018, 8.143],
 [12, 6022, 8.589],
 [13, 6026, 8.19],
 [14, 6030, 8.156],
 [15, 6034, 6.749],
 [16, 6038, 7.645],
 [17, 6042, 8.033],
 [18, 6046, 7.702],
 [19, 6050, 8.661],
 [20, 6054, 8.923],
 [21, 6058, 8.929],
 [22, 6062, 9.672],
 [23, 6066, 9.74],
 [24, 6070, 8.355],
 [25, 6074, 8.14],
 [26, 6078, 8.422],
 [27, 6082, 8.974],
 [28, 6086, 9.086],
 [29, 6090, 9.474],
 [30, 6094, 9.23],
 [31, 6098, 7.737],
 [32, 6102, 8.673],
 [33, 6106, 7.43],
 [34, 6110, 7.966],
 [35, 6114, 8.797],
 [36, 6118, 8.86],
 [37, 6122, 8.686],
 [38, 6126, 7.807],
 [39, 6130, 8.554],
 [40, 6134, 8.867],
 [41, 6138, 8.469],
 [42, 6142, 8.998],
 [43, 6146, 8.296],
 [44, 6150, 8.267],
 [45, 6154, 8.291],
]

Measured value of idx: 1.1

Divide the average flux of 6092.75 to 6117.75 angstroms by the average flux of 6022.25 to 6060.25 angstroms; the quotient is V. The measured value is 1.02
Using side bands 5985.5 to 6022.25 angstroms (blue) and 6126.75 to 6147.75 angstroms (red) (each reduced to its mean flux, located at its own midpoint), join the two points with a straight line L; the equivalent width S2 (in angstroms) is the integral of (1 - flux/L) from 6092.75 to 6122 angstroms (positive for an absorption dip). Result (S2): 0.28 angstroms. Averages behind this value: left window 8.02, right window 8.59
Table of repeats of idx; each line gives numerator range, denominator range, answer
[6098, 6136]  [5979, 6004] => 1.11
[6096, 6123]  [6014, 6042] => 1.08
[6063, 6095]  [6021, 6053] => 1.14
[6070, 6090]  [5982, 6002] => 1.14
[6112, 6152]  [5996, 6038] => 1.11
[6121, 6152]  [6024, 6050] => 1.12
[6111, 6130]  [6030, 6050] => 1.13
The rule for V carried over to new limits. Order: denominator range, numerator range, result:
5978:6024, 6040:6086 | 1.08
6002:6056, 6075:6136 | 1.06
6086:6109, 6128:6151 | 1.01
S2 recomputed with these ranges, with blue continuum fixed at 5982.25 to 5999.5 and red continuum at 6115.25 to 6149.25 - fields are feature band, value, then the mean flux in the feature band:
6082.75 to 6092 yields -0.99 angstroms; 9.24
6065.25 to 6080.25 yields -0.55 angstroms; 8.58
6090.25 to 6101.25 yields -0.36 angstroms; 8.66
